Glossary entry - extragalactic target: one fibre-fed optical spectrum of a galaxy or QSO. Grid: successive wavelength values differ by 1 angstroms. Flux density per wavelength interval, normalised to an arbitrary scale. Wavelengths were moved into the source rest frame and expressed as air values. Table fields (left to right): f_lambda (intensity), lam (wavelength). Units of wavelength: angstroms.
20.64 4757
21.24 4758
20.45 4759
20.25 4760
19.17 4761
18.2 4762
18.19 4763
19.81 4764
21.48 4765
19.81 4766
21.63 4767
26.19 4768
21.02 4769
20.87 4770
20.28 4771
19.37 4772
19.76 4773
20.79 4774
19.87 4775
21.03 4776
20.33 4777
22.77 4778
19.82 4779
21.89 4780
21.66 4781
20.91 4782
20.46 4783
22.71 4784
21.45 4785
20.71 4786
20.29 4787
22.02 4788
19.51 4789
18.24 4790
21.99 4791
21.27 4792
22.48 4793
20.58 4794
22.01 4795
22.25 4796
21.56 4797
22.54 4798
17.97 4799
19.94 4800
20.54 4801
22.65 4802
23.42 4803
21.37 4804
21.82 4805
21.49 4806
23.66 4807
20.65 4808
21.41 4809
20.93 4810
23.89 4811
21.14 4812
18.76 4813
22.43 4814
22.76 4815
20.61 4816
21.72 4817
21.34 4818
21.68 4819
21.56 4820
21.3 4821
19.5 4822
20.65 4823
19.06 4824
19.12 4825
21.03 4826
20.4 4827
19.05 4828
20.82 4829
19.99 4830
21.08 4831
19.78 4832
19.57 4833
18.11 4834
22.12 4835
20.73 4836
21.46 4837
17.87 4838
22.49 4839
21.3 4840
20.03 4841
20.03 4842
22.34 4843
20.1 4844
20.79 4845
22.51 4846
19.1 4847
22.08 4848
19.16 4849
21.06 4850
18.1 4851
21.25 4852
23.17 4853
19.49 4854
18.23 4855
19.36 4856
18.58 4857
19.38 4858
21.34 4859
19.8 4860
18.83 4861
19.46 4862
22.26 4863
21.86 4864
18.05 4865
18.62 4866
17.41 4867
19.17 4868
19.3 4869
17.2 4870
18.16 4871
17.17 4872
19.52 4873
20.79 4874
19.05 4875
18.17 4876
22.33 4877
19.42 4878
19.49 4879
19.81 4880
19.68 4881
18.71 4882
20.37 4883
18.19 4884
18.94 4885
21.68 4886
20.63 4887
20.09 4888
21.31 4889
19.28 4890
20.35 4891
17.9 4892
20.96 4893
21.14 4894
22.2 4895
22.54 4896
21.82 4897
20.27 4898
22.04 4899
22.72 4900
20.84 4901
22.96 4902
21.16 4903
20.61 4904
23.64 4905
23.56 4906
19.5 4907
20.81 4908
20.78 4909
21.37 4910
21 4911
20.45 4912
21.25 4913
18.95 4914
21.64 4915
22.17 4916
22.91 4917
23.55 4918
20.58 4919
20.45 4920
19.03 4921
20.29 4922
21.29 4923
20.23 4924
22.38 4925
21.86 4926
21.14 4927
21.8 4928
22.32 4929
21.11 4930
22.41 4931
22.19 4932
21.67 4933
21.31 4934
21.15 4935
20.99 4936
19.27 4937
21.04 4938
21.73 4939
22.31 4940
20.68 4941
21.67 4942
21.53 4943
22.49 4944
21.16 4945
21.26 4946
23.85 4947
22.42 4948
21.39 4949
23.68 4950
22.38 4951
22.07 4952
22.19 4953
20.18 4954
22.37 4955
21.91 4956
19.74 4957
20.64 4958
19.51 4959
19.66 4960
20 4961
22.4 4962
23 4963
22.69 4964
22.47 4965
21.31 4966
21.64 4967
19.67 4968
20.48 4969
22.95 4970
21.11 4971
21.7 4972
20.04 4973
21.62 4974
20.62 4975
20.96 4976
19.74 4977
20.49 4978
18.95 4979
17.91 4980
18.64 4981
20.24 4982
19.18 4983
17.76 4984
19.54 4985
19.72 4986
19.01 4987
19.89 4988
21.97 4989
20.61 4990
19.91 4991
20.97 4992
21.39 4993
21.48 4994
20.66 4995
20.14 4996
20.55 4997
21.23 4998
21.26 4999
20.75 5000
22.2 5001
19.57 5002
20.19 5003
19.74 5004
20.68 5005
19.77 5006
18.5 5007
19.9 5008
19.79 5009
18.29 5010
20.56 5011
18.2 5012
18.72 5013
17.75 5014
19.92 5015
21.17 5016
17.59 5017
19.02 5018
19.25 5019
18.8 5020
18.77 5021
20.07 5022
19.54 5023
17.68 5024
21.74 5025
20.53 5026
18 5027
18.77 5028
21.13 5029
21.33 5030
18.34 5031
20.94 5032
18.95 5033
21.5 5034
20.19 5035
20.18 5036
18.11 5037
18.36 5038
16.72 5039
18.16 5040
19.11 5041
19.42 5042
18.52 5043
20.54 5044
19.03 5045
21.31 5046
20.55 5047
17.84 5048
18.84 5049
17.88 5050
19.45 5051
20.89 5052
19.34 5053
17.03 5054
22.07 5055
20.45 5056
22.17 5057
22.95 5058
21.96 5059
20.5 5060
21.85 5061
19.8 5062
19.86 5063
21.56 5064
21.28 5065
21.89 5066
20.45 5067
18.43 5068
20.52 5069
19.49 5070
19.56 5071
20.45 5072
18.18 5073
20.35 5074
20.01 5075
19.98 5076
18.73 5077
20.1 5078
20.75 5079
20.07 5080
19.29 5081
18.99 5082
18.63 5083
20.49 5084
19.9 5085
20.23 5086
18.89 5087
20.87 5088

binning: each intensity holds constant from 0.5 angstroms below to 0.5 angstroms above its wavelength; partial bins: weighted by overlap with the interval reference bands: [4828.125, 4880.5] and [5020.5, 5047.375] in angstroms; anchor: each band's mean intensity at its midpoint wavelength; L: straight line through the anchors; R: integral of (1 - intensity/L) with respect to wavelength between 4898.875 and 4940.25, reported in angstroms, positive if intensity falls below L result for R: -3.3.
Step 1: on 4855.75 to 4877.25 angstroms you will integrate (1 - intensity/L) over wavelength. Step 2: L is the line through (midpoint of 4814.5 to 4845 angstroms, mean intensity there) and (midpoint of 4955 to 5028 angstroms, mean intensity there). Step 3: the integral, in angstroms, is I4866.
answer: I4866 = 1.2 angstroms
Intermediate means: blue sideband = 20.6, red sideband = 20.2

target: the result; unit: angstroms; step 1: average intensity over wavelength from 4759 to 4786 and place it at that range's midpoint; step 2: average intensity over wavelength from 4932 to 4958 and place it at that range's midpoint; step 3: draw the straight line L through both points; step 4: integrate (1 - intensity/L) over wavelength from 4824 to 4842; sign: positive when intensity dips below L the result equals 0.7 angstroms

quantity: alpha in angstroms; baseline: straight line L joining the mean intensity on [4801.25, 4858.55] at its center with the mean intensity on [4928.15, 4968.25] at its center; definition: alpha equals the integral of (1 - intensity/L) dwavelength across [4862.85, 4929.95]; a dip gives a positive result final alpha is 2.1 angstroms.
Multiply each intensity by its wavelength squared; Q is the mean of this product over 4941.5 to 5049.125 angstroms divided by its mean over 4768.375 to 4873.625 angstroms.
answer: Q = 1.06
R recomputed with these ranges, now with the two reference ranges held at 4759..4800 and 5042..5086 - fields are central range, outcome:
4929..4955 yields -1.71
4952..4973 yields -0.99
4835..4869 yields 0.72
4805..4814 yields -0.36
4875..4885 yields 0.50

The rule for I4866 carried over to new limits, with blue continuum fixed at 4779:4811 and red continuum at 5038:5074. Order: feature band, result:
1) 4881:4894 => 0.6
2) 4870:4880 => 0.8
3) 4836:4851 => 0.3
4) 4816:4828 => 0.3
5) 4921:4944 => -0.9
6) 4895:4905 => -0.5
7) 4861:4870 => 0.7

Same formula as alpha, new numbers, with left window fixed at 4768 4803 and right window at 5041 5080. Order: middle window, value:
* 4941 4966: -1.5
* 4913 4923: -0.2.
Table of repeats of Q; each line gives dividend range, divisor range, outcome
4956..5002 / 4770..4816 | 1.05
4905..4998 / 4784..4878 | 1.08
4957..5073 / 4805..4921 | 1.04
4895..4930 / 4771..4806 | 1.07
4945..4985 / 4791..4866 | 1.07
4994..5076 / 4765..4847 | 1.04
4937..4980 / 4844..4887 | 1.12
